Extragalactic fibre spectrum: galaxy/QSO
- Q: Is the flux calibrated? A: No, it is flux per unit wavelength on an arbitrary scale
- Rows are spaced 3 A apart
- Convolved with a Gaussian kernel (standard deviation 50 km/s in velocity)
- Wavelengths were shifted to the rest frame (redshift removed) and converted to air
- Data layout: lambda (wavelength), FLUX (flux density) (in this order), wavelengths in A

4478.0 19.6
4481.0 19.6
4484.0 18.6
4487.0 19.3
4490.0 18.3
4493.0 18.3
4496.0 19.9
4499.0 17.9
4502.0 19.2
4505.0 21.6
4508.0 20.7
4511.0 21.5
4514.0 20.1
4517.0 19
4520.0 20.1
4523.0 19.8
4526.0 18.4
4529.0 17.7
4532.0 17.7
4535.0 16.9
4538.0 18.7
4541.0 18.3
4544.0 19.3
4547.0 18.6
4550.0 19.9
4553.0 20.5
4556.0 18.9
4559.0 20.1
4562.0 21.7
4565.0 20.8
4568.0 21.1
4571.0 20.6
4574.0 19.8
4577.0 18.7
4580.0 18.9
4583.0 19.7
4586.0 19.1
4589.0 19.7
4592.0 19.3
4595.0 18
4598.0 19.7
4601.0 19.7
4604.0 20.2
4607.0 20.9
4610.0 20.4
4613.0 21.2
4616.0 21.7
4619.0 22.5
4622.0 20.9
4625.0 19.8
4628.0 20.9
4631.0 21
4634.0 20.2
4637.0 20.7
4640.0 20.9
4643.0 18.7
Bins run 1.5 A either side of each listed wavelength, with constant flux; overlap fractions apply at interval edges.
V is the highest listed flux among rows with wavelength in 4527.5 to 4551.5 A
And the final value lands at 19.9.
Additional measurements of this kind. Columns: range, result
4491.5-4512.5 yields 21.6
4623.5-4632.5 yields 21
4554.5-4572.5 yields 21.7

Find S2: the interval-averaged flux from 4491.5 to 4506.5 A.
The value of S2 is 19.4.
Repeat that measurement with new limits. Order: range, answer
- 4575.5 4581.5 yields 18.8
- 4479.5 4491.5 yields 19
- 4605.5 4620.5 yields 21.3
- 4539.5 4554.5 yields 19.3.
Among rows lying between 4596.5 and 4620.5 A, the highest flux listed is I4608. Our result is 22.5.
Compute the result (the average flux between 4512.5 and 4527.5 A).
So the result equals 19.5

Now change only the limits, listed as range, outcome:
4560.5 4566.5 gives 21.2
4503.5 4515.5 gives 21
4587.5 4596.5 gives 19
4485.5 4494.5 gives 18.6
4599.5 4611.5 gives 20.3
